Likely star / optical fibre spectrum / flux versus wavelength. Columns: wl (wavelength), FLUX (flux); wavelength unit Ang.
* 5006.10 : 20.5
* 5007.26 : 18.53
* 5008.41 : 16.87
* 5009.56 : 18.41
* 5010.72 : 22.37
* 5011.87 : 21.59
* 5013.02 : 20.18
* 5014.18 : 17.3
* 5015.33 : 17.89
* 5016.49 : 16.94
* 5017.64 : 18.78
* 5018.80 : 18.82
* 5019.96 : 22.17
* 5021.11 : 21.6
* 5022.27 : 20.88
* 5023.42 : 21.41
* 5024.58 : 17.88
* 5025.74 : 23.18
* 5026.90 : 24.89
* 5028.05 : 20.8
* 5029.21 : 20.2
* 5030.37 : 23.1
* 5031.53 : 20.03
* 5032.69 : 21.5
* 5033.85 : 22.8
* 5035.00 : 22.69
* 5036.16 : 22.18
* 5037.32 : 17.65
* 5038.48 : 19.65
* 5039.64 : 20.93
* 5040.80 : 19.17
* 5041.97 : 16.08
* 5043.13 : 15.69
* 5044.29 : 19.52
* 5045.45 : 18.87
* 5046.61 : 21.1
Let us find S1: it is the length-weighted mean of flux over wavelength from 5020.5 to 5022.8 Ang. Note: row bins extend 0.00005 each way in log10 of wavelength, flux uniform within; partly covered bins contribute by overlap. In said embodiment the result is 21.3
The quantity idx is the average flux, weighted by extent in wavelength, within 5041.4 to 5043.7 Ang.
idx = 15.9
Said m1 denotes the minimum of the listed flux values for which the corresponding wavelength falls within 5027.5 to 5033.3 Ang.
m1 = 20.03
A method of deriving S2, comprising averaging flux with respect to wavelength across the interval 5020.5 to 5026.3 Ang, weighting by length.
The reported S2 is 21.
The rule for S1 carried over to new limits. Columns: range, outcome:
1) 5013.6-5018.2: 17.7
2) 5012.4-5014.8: 18.8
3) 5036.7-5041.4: 19.3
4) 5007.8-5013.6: 19.9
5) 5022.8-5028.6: 21.7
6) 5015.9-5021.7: 19.6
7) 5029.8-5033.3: 21.5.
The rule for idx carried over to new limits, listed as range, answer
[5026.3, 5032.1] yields 21.8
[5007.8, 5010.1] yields 17.7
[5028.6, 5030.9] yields 21.6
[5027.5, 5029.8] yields 20.5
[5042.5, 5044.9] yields 17.6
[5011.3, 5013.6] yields 20.9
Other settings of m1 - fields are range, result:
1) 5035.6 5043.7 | 15.69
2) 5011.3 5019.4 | 16.94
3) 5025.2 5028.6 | 20.8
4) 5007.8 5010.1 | 16.87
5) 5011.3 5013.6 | 20.18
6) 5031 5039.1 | 17.65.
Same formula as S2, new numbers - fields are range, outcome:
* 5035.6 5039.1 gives 19.8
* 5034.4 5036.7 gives 22.5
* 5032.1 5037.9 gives 21.4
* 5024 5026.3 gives 20.5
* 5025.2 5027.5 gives 24.1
